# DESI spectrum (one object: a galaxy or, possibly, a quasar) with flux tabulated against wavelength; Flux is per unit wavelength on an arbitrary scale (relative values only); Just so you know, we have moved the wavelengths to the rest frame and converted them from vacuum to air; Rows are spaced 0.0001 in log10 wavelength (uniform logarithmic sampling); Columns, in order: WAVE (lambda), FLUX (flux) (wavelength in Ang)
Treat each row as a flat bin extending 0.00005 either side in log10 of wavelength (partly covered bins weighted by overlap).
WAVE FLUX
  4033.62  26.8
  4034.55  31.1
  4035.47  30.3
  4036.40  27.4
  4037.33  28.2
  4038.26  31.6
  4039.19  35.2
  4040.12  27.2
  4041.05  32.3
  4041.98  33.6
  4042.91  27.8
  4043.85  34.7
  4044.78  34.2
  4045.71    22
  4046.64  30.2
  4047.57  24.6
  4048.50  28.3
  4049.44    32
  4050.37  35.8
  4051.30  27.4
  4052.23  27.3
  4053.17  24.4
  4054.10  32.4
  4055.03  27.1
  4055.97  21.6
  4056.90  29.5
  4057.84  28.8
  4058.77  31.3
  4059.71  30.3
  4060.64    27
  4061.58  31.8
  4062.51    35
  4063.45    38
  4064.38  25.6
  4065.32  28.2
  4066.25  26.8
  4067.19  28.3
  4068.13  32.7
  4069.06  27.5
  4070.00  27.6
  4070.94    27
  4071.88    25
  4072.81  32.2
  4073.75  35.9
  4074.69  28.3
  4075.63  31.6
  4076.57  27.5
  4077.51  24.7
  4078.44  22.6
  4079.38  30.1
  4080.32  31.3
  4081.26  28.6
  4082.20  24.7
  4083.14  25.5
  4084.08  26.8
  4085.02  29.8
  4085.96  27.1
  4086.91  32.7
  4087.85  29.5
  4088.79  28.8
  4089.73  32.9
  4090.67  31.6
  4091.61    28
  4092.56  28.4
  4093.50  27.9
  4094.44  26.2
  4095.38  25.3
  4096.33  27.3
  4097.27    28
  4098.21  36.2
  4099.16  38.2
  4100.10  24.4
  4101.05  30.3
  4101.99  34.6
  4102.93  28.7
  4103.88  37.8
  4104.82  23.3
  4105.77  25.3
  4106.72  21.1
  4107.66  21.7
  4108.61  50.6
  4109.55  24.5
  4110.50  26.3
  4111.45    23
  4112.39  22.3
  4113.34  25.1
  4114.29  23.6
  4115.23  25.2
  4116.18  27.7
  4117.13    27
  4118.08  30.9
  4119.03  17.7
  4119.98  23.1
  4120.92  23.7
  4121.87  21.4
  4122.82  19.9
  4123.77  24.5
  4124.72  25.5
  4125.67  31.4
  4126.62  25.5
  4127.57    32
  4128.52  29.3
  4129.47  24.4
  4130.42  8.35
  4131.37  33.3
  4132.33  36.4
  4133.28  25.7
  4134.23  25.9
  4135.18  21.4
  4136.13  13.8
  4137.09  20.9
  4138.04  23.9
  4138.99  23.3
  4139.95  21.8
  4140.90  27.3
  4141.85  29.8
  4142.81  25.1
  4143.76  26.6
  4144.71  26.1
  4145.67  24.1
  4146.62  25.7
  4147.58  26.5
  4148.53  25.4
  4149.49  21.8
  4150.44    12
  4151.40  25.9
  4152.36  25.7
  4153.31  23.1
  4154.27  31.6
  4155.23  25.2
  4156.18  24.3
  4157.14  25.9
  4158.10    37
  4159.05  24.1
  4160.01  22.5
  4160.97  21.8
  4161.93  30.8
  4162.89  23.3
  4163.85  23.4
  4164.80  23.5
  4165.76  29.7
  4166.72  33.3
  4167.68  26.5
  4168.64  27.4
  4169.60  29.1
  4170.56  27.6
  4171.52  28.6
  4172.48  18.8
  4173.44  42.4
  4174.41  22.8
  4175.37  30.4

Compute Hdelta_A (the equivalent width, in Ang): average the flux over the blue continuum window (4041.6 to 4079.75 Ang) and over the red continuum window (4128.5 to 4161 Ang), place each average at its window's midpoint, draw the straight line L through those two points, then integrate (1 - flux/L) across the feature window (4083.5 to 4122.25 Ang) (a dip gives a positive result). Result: -1.4 Ang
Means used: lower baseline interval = 29.2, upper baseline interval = 24.7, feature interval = 27.9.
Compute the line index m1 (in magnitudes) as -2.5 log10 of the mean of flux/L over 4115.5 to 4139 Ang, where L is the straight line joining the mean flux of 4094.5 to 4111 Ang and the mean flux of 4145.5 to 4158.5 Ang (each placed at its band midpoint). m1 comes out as 0.11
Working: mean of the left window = 29.5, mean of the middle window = 24.7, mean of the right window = 25.3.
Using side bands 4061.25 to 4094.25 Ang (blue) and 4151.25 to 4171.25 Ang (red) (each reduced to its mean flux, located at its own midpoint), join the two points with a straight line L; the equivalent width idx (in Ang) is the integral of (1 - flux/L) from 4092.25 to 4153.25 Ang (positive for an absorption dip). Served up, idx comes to 4.1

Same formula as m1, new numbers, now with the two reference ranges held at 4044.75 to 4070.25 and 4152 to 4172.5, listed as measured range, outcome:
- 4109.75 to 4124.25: 0.15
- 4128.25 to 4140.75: 0.15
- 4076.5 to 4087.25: 0.04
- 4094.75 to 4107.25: -0.04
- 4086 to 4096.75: -0.02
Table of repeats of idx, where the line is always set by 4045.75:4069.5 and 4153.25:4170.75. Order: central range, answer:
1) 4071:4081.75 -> -0.02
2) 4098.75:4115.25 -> -0.02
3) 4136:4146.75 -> 1.20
